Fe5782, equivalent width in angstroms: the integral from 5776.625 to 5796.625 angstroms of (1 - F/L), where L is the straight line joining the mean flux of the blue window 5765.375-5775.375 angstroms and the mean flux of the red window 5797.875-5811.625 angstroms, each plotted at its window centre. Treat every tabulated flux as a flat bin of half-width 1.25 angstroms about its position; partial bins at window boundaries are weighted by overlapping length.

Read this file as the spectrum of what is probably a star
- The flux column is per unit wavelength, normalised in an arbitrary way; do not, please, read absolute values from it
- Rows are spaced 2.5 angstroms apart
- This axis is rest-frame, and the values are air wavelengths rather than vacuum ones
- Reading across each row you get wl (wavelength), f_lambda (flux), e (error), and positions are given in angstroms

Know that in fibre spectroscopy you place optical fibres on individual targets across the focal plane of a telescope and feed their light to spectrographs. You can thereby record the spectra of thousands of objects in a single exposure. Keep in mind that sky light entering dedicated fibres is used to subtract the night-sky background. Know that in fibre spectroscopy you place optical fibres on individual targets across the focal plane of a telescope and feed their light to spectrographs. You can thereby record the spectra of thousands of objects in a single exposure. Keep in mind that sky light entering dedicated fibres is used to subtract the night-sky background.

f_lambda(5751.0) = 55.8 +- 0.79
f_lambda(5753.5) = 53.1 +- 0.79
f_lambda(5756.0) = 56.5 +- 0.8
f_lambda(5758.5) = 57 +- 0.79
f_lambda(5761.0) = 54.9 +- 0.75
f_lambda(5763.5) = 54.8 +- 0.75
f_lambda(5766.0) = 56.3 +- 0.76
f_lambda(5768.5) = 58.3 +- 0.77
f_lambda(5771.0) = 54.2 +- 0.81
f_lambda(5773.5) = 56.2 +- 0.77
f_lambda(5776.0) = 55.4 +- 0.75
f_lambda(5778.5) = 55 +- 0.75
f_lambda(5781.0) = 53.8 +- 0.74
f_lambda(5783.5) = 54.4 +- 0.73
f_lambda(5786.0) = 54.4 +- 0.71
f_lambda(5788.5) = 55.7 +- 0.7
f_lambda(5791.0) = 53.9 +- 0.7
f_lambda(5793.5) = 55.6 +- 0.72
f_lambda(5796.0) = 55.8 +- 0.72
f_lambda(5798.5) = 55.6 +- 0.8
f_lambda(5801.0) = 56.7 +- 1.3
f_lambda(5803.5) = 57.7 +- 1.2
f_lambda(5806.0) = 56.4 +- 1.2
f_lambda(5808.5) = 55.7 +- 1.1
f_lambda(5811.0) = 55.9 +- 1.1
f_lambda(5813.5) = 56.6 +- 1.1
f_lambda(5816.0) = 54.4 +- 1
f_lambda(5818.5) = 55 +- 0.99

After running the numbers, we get 0.52 angstroms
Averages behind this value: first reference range 56.2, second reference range 56.4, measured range 54.8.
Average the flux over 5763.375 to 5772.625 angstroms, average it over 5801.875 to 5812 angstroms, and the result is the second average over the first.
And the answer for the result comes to 1.01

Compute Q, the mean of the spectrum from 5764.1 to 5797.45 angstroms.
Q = 55.3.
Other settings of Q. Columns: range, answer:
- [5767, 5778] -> 56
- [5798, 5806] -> 56.7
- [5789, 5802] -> 55.5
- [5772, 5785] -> 54.9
